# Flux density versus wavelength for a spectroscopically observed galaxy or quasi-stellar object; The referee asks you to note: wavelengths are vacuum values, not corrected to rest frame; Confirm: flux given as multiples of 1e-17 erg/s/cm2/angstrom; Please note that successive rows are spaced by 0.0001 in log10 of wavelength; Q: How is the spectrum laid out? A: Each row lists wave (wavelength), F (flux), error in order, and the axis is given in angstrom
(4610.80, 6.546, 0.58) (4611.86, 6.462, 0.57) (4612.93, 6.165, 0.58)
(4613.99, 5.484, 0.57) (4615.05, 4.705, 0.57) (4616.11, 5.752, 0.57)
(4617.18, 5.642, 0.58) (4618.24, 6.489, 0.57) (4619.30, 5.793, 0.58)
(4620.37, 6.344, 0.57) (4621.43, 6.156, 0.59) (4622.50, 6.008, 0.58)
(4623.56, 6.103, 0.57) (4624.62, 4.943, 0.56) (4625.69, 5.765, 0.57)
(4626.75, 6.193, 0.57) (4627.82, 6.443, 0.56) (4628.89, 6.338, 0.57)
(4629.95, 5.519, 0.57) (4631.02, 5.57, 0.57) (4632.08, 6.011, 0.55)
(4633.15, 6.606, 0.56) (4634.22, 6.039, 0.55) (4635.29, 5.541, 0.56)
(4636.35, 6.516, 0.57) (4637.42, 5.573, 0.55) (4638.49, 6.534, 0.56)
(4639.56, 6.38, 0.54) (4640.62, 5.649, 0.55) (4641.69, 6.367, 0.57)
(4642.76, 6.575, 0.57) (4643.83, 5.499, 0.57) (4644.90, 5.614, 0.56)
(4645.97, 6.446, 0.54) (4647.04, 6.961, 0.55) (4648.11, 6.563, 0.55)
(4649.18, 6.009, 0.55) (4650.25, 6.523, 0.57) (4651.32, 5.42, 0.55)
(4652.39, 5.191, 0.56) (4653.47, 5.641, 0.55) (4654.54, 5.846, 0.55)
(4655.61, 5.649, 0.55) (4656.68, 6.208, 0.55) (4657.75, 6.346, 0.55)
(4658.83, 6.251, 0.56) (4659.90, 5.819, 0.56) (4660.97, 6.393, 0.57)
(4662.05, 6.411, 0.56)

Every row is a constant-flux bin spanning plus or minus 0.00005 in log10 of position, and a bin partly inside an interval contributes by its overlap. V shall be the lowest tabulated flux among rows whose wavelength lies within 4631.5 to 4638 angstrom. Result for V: 5.541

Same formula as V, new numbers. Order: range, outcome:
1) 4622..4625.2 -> 4.943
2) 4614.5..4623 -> 4.705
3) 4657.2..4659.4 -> 6.251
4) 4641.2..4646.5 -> 5.499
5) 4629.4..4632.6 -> 5.519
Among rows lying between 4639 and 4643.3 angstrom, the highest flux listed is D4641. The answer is 6.575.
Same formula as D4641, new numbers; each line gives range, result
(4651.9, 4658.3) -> 6.346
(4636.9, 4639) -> 6.534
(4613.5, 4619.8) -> 6.489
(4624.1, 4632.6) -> 6.443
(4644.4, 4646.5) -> 6.446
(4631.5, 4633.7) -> 6.606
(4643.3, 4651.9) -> 6.961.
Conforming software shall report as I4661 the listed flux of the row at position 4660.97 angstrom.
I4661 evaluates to 6.393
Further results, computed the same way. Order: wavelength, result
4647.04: 6.961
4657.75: 6.346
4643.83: 5.499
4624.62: 4.943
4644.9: 5.614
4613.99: 5.484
